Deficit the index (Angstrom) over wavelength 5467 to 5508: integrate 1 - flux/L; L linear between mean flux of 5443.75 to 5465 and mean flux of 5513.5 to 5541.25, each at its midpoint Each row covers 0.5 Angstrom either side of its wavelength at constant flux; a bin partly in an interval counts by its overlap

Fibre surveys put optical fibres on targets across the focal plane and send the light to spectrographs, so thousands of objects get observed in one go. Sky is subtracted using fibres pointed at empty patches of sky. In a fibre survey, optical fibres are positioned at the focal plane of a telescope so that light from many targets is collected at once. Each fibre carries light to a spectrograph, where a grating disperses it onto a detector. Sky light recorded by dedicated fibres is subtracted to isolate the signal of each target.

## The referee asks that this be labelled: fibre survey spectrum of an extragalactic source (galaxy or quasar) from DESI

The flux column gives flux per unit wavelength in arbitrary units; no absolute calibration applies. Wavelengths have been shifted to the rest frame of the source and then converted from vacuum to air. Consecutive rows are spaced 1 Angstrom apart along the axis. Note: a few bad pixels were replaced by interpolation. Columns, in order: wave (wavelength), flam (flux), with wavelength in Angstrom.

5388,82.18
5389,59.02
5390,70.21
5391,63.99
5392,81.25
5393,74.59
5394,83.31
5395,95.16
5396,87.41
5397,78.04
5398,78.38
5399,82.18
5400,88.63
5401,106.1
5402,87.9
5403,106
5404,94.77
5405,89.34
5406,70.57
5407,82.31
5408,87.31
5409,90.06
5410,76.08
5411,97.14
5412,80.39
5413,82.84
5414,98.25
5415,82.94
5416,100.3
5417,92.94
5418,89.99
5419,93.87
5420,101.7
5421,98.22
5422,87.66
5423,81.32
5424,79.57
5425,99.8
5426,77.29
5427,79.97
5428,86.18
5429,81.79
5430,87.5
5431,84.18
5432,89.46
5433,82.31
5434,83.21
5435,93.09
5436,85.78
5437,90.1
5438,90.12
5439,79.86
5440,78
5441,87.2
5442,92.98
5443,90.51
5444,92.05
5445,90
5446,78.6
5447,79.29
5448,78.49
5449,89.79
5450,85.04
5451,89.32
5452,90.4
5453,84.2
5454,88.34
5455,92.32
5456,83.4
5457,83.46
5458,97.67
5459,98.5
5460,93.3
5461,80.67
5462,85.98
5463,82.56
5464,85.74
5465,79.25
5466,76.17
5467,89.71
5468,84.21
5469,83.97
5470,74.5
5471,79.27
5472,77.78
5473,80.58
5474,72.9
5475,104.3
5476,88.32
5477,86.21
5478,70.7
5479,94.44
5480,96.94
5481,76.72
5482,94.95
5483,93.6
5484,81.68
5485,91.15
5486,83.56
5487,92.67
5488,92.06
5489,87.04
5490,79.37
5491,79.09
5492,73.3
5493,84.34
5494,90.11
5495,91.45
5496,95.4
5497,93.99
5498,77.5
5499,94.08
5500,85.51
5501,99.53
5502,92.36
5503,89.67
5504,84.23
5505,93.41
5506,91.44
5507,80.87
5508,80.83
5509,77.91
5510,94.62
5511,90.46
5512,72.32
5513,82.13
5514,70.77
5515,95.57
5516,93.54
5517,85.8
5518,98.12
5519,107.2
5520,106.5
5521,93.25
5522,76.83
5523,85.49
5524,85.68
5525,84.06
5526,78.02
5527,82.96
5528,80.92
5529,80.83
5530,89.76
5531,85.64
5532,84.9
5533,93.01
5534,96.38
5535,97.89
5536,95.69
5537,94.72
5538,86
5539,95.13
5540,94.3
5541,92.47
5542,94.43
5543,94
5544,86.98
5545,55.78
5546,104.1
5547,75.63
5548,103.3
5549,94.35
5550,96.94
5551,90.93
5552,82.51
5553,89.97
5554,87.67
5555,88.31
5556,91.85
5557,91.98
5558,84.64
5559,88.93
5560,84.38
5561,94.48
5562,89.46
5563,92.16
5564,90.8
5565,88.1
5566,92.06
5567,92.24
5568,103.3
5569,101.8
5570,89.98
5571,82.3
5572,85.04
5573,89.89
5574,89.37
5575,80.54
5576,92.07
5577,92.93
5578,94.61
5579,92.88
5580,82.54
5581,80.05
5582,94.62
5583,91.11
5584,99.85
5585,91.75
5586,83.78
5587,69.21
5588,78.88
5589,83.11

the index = 0.74 Angstrom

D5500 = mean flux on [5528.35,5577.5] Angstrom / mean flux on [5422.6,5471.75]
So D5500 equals 1.05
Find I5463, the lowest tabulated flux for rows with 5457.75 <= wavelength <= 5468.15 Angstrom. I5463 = 76.17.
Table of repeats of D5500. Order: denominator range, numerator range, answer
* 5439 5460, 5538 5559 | 1.03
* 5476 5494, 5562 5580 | 1.06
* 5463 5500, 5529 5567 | 1.06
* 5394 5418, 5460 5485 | 0.96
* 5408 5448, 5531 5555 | 1.04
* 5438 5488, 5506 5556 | 1.03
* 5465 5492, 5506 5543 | 1.05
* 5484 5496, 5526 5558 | 1.04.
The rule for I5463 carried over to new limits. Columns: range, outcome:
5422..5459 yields 77.29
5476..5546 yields 55.78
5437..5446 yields 78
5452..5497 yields 70.7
